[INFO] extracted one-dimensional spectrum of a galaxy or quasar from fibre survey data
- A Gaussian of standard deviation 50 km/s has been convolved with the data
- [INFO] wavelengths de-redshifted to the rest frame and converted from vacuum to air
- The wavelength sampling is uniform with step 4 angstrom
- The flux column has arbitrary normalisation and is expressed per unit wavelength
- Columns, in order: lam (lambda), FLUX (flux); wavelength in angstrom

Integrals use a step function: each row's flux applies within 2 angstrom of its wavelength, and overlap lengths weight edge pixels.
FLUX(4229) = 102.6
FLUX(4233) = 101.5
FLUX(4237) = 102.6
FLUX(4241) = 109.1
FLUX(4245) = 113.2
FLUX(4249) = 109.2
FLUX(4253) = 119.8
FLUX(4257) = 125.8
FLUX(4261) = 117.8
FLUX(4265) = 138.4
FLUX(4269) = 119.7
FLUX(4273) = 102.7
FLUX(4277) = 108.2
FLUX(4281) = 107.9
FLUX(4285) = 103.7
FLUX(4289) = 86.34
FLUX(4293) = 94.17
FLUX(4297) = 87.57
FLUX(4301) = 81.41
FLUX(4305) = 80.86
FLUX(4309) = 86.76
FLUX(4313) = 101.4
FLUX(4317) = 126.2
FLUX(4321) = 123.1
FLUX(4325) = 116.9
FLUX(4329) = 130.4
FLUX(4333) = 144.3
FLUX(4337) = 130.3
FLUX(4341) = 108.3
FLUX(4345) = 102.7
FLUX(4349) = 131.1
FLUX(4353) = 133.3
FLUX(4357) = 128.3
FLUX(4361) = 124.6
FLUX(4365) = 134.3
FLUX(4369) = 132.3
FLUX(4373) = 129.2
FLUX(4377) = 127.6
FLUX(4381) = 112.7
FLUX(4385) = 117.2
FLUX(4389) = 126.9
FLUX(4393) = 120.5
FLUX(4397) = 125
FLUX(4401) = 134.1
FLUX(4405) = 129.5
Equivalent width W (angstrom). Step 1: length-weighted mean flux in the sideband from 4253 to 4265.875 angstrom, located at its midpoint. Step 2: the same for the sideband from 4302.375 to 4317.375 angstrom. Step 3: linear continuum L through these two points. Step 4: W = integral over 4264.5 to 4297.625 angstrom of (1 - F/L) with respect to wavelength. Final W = 2.4 angstrom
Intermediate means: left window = 125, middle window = 105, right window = 95.1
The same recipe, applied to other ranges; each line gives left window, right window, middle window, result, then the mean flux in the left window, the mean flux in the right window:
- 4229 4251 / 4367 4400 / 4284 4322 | 6.04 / 107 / 124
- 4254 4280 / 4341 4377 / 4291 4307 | 4.63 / 118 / 126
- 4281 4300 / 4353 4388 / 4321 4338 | -3.08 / 93.9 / 126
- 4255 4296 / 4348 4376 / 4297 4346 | 4.38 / 110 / 130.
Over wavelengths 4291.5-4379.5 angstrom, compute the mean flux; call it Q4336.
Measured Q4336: 116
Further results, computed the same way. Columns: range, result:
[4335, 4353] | 120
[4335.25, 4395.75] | 124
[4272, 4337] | 106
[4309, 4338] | 122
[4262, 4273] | 123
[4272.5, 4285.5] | 106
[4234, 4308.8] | 106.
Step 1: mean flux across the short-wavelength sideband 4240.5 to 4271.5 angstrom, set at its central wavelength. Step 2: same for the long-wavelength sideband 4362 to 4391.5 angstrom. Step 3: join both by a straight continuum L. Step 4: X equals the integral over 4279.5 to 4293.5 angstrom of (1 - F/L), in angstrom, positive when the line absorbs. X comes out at 2.6 angstrom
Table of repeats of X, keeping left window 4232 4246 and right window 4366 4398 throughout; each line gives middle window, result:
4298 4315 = 4.0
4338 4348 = 0.7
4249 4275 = -2.5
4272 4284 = 0.5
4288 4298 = 2.1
